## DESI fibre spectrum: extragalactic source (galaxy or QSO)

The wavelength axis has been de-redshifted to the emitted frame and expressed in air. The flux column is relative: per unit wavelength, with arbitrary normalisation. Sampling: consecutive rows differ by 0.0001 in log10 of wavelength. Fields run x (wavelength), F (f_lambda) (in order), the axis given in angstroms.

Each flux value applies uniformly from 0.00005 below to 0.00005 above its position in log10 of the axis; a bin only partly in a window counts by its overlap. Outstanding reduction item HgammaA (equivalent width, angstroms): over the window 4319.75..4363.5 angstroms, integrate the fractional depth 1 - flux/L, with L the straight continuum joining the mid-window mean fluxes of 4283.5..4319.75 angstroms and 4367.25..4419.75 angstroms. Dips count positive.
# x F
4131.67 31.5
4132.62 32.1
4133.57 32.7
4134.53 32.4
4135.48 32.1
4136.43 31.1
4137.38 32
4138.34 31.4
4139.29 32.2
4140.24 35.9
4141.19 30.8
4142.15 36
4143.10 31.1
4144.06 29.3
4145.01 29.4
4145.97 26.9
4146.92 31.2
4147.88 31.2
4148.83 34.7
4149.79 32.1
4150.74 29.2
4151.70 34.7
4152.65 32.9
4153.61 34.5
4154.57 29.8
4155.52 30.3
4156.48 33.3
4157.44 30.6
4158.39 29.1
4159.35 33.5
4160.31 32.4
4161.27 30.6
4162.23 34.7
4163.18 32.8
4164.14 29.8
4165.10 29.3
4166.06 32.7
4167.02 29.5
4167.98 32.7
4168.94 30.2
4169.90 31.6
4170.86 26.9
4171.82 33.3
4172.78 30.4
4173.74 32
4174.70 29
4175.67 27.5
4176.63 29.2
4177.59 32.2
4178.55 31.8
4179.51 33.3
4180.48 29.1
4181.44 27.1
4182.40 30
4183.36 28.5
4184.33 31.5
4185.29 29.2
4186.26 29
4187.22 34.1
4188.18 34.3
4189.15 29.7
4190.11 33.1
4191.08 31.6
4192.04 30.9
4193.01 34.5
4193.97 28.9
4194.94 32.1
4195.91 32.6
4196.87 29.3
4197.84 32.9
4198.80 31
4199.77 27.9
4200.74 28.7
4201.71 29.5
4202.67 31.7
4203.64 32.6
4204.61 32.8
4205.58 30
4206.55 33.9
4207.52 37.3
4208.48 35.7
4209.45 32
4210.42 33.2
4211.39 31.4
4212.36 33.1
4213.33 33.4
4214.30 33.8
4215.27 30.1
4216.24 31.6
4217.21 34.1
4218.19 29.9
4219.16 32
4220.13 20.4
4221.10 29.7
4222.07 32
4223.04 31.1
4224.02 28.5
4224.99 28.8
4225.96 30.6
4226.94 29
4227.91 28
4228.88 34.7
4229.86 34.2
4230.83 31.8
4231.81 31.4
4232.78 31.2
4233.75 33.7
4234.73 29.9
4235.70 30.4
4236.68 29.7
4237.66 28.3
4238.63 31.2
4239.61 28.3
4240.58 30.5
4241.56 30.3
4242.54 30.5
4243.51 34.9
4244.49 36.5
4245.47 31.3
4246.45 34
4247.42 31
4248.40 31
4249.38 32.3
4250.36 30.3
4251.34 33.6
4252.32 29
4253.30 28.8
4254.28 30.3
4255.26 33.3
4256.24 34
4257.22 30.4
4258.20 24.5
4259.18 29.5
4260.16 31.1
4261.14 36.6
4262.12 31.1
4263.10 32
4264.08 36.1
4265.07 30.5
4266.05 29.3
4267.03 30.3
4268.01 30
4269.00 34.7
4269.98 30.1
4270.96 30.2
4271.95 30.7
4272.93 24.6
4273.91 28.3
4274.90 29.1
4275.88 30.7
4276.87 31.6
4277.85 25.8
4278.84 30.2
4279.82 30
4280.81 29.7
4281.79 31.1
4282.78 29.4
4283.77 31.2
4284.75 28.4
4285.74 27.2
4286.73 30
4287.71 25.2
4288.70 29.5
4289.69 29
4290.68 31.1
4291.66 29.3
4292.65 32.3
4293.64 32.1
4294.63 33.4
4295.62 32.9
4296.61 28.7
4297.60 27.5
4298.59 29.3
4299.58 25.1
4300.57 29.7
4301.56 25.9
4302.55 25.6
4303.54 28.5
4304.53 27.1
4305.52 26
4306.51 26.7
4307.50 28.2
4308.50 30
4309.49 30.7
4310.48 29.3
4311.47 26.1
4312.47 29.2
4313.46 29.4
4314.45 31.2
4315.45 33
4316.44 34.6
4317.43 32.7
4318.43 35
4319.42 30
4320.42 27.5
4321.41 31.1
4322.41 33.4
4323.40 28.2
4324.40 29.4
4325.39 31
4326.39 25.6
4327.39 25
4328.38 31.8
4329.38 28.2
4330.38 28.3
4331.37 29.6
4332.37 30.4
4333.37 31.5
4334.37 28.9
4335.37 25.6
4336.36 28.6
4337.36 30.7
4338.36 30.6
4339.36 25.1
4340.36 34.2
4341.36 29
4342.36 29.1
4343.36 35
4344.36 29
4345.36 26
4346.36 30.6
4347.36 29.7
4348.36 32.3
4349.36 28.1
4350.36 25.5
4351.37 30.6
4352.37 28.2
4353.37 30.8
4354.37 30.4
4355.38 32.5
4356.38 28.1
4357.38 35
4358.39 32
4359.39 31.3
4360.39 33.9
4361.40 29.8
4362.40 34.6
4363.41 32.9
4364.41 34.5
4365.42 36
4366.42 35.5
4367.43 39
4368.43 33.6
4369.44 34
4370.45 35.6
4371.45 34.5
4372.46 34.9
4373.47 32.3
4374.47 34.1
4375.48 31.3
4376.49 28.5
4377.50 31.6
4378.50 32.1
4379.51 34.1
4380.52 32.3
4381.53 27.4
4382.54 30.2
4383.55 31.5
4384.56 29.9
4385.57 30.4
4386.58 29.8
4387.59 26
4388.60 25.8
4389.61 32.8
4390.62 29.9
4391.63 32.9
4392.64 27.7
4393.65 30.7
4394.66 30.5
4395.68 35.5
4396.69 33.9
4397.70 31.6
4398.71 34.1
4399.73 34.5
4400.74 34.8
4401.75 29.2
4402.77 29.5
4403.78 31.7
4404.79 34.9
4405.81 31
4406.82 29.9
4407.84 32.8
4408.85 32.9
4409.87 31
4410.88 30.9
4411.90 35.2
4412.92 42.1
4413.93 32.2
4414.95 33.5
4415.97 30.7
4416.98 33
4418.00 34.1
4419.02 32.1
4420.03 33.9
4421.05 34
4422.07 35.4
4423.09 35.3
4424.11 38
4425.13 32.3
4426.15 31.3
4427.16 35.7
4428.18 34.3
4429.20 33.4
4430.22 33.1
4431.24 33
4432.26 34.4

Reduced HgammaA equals 1.0 angstroms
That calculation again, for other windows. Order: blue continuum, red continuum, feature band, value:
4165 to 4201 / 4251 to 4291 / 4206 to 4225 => -0.7 angstroms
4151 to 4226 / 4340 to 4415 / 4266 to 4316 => 3.6 angstroms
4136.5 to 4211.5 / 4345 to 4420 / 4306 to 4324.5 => 0.9 angstroms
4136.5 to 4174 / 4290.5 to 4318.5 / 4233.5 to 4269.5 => -1.2 angstroms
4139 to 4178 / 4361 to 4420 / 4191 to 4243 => 0.7 angstroms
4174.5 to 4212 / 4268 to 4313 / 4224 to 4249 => -0.7 angstroms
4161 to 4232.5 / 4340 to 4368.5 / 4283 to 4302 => 1.2 angstroms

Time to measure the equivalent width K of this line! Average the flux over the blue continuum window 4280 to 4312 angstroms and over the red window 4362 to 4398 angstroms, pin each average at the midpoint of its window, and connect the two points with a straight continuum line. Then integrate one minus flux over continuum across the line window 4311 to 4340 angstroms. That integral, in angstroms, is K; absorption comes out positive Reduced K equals 0.3 angstroms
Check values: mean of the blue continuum 28.9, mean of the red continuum 32.2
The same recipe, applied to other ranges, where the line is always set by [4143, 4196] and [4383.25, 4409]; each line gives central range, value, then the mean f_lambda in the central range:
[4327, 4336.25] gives 0.7 angstroms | 28.9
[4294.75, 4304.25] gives 0.9 angstroms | 28.3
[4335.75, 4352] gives 0.9 angstroms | 29.6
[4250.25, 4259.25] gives 0.2 angstroms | 30.4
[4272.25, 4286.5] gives 0.9 angstroms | 29.1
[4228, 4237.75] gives -0.1 angstroms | 31.5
